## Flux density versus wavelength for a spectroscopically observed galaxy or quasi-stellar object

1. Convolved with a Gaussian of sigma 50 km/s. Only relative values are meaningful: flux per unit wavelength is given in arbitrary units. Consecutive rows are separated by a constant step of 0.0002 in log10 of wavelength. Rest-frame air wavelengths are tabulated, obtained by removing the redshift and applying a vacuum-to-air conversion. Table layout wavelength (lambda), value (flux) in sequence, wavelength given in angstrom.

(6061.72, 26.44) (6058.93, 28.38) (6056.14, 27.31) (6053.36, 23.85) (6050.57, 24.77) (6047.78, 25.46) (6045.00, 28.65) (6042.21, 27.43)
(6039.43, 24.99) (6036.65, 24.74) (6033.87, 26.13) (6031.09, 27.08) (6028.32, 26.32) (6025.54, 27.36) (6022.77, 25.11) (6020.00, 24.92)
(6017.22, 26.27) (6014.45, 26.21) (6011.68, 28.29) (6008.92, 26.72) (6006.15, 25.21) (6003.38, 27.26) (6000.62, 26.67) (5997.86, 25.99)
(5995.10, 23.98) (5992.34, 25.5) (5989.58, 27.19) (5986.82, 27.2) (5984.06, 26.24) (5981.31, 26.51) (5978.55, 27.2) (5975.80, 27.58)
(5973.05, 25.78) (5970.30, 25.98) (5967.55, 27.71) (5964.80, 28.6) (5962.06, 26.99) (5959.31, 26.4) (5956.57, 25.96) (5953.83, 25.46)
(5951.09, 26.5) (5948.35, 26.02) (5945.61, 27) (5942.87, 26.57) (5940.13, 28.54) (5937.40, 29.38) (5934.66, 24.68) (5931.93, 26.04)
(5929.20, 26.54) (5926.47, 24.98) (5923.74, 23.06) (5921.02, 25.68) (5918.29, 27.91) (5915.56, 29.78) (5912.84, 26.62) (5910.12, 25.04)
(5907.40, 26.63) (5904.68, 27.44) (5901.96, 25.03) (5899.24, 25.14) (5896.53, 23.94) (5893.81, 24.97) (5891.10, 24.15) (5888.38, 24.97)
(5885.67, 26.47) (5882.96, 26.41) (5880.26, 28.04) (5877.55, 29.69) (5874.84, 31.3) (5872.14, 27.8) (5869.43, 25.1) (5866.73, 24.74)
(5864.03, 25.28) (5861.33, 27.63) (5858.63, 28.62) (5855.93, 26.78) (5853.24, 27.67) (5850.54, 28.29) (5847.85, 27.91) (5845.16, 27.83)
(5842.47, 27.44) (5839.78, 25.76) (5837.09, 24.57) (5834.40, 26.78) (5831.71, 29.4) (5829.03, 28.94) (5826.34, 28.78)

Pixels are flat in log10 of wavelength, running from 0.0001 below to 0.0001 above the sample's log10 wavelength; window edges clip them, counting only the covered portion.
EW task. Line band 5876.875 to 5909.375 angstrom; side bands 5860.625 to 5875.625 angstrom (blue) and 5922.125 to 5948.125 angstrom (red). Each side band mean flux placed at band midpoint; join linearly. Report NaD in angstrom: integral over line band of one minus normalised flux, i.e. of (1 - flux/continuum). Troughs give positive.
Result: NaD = 0.8 angstrom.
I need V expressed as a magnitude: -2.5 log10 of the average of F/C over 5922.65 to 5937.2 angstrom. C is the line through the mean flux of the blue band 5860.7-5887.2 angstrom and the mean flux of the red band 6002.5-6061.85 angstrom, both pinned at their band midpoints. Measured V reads 0.06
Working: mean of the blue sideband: 27.2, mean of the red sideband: 26.3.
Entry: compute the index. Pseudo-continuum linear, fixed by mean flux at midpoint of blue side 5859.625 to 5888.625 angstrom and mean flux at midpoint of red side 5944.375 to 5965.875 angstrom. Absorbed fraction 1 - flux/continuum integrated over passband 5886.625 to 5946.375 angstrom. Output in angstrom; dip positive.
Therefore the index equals 1.7 angstrom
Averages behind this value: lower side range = 27.1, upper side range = 26.6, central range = 26.1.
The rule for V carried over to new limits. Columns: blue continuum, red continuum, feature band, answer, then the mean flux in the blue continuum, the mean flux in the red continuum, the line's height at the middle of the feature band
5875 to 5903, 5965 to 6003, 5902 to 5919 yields -0.034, 26.1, 26.5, 26.2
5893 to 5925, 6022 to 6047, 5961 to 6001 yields -0.015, 26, 26.4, 26.2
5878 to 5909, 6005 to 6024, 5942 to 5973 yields -0.026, 25.9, 26.1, 26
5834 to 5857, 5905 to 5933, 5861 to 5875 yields 0.009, 27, 26.3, 26.8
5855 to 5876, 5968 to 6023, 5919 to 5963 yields 0.017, 27.1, 26.3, 26.7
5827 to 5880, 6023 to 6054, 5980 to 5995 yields 0.007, 27.5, 26.1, 26.5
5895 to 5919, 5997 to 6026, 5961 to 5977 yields -0.031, 26.3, 26.3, 26.3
